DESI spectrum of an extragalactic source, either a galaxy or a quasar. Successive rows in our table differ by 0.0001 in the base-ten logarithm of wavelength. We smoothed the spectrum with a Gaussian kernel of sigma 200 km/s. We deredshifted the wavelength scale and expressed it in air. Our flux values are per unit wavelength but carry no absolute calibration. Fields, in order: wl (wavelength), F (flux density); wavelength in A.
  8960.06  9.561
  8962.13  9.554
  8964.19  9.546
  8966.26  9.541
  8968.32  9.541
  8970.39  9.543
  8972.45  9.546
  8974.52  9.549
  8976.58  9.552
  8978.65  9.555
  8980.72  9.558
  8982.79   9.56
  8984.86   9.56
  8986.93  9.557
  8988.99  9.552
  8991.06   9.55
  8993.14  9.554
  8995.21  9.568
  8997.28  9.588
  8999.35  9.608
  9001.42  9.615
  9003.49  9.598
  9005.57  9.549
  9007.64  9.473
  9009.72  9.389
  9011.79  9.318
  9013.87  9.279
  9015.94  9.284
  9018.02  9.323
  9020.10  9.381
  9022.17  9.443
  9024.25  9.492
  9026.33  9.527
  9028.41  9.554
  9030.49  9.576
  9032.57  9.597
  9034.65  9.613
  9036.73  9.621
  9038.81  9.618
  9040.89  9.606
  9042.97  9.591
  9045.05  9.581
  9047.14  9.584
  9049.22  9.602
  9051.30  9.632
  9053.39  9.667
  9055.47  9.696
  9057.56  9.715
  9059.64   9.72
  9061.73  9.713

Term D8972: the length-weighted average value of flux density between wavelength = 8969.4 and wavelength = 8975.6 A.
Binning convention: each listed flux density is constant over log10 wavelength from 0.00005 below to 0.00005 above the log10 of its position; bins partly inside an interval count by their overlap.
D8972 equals 9.56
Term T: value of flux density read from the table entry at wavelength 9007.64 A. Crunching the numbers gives 9.473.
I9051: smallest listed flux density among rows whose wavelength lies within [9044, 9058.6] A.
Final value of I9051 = 9.581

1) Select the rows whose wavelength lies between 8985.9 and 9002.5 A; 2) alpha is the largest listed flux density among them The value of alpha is 9.615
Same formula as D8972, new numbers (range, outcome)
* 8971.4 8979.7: 9.55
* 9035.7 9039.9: 9.63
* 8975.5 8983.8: 9.56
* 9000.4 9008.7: 9.55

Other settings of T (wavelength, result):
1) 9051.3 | 9.632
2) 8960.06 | 9.561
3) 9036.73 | 9.621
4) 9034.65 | 9.613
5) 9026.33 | 9.527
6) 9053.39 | 9.667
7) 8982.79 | 9.56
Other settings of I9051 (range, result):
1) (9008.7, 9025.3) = 9.279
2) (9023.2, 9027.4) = 9.492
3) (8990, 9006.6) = 9.549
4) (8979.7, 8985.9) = 9.558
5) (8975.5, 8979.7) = 9.552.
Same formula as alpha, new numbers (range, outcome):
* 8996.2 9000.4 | 9.608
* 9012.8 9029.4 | 9.554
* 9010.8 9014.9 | 9.318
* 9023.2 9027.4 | 9.527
